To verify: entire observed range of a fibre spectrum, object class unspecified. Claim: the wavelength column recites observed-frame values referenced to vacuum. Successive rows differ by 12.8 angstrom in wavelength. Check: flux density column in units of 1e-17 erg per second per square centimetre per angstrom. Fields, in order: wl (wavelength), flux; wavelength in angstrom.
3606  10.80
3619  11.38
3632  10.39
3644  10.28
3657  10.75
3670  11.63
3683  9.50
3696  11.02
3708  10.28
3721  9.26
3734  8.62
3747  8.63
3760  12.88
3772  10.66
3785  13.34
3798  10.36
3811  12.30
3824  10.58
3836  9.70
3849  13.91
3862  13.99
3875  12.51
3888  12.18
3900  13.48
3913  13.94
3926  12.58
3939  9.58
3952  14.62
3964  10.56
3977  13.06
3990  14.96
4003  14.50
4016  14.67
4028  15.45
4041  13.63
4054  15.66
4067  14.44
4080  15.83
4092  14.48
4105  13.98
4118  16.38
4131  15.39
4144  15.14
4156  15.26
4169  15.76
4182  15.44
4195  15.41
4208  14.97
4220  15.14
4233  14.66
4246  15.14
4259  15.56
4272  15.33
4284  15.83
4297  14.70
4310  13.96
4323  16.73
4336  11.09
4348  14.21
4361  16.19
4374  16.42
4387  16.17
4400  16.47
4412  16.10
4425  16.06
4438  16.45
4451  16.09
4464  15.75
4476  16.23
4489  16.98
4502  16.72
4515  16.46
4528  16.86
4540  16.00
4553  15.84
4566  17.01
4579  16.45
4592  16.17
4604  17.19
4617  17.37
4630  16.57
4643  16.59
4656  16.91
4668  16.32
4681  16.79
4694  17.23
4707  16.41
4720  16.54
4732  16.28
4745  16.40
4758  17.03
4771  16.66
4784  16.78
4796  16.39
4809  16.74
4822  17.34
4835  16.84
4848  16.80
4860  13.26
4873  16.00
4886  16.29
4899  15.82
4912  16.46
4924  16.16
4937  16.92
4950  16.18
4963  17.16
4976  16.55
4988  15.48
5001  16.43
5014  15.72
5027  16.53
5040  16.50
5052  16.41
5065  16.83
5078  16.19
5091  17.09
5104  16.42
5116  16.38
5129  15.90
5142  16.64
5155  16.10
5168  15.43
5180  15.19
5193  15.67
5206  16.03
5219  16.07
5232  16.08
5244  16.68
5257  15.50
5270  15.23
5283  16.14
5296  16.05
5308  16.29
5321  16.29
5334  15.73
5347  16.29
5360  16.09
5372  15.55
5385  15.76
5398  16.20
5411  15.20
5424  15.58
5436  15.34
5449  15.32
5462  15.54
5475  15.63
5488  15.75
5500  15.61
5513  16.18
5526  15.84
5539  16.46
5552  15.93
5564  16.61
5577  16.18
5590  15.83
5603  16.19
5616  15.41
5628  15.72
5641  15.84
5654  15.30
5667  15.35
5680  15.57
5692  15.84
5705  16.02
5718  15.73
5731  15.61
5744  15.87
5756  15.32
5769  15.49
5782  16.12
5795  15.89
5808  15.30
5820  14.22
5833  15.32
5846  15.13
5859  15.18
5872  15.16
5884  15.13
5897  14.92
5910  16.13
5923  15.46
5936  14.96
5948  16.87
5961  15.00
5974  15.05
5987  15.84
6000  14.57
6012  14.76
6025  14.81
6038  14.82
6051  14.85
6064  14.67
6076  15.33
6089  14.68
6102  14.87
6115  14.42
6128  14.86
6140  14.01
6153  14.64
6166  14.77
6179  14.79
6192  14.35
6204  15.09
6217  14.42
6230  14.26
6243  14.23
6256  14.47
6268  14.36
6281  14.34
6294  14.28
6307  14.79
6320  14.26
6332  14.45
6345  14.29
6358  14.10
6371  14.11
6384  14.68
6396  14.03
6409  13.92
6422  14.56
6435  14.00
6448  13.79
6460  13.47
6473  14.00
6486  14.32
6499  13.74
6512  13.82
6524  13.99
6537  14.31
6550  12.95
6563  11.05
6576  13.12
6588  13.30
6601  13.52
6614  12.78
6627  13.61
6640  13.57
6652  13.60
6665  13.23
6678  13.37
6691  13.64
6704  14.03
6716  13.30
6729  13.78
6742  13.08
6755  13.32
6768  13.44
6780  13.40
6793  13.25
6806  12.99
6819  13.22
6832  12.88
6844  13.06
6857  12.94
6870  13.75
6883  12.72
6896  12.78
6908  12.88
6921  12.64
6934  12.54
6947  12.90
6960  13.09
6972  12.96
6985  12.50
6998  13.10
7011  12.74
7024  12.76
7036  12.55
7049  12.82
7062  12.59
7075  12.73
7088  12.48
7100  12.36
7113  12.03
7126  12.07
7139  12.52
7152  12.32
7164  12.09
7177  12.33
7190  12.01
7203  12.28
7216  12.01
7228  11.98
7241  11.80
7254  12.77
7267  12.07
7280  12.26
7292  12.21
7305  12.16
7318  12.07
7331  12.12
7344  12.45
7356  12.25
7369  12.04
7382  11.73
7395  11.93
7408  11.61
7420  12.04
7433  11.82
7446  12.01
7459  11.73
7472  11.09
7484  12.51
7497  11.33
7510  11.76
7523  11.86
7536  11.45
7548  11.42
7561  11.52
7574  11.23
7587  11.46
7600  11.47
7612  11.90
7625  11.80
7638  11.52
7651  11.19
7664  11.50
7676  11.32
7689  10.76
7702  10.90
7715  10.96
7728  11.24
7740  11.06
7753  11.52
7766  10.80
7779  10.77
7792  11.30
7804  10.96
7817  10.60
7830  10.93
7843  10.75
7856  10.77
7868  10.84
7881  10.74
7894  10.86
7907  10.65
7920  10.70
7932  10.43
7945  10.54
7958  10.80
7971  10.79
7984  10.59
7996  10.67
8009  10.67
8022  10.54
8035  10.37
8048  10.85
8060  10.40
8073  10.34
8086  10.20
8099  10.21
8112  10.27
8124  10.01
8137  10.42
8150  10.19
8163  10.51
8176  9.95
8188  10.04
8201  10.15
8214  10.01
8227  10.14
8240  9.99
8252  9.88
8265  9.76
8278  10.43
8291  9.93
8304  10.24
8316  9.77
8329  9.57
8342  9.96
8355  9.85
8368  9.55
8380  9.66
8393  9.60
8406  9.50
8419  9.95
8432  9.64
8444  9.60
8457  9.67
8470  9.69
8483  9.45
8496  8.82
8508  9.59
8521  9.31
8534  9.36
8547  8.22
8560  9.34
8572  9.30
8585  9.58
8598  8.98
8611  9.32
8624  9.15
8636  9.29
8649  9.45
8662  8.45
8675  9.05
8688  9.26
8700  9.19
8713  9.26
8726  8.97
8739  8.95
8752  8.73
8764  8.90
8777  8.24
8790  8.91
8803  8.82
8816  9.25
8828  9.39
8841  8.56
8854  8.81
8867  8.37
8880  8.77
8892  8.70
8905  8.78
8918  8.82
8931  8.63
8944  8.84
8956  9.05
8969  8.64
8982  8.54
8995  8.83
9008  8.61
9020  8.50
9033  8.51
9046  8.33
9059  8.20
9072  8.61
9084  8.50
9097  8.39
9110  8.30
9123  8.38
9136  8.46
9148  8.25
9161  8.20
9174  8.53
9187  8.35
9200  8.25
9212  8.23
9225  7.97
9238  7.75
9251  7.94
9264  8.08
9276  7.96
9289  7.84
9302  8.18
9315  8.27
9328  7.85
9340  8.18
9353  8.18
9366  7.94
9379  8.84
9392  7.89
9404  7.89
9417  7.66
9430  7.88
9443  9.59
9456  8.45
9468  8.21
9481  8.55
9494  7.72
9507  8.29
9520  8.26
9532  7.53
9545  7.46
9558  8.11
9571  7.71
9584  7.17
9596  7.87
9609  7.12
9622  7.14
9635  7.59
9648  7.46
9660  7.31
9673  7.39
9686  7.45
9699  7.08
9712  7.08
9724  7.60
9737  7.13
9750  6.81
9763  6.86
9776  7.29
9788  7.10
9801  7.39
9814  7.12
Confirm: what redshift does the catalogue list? 0.000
